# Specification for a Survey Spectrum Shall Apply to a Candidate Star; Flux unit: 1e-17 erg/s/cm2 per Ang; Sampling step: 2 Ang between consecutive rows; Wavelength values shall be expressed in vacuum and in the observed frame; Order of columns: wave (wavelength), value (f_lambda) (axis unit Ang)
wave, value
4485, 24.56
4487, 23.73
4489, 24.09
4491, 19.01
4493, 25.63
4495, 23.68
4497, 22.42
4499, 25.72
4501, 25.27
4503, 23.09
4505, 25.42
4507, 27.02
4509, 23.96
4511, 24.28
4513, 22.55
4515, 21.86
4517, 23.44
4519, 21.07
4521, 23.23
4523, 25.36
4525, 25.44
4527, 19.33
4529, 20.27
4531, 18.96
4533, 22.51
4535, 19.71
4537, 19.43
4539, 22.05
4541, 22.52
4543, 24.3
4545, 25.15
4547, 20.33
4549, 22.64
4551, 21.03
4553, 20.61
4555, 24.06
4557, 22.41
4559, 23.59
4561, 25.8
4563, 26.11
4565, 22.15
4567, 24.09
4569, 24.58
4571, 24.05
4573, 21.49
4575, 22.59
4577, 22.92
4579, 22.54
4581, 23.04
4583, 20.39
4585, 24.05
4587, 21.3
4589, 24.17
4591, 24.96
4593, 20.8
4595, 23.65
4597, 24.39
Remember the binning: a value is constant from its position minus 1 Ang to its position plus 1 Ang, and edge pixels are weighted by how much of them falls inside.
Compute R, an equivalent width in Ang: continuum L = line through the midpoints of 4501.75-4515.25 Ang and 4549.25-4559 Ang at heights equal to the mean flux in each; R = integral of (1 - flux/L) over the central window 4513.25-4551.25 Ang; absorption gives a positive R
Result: 1.8 Ang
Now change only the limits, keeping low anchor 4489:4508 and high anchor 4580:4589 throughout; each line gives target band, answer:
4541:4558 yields 0.4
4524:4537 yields 1.4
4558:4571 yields -0.9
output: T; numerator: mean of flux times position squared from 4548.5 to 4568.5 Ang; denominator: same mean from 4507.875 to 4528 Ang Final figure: 1.03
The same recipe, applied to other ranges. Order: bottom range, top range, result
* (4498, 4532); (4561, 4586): 1.02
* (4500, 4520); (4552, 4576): 1.01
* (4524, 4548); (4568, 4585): 1.07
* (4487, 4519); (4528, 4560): 0.94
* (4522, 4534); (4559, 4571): 1.13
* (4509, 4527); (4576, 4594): 1.01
